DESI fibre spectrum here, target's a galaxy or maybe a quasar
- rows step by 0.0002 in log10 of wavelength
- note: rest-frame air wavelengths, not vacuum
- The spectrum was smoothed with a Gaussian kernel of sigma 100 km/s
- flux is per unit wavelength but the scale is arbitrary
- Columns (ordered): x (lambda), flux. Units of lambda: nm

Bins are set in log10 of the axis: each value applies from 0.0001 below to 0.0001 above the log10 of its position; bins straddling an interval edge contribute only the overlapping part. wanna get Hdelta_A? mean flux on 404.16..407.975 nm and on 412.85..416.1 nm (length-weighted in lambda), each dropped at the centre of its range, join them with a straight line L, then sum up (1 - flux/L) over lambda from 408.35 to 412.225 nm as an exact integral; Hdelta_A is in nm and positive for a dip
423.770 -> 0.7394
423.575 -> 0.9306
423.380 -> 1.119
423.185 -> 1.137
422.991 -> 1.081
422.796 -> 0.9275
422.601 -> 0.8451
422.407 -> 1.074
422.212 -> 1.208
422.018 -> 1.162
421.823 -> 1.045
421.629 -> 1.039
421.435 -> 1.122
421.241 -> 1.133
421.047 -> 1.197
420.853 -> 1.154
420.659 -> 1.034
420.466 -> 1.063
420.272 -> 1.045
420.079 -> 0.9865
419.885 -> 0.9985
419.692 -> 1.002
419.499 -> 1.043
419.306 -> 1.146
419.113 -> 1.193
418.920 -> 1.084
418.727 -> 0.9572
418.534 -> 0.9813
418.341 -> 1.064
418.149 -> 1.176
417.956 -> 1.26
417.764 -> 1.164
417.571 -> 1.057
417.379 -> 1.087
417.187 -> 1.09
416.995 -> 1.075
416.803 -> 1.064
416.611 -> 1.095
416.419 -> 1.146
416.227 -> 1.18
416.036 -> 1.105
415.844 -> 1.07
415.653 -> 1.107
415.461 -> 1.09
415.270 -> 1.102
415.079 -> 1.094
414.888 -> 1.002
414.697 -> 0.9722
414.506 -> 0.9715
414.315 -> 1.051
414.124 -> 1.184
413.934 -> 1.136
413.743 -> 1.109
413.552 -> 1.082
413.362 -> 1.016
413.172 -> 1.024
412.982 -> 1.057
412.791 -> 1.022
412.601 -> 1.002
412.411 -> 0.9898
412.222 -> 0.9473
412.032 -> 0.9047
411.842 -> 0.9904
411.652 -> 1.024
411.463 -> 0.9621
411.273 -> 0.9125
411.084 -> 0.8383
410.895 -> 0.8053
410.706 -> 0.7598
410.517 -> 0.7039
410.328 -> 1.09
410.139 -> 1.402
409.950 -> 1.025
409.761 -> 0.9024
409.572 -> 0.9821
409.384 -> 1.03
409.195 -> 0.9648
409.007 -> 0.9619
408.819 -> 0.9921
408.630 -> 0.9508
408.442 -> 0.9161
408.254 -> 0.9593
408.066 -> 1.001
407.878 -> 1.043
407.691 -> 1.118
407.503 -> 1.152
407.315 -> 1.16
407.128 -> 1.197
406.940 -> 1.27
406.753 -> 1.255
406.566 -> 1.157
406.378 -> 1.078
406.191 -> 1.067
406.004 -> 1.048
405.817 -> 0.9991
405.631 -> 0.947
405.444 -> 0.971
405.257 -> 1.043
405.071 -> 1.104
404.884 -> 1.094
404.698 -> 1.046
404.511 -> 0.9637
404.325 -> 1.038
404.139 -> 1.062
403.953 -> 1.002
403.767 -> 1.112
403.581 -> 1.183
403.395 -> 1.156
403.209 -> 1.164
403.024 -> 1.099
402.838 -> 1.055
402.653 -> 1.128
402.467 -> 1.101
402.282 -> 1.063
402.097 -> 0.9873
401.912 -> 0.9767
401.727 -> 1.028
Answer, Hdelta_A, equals 0.44 nm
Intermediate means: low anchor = 1.09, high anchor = 1.07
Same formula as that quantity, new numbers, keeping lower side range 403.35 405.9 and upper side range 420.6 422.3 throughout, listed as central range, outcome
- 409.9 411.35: 0.183 nm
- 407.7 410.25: 0.130 nm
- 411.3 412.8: 0.149 nm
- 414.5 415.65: 0.048 nm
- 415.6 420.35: 0.088 nm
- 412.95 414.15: 0.006 nm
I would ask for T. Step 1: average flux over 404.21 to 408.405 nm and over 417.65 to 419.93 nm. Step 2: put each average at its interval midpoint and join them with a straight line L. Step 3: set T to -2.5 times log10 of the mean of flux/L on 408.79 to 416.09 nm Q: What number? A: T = 0.08 mag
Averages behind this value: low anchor 1.08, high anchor 1.09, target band 1.01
